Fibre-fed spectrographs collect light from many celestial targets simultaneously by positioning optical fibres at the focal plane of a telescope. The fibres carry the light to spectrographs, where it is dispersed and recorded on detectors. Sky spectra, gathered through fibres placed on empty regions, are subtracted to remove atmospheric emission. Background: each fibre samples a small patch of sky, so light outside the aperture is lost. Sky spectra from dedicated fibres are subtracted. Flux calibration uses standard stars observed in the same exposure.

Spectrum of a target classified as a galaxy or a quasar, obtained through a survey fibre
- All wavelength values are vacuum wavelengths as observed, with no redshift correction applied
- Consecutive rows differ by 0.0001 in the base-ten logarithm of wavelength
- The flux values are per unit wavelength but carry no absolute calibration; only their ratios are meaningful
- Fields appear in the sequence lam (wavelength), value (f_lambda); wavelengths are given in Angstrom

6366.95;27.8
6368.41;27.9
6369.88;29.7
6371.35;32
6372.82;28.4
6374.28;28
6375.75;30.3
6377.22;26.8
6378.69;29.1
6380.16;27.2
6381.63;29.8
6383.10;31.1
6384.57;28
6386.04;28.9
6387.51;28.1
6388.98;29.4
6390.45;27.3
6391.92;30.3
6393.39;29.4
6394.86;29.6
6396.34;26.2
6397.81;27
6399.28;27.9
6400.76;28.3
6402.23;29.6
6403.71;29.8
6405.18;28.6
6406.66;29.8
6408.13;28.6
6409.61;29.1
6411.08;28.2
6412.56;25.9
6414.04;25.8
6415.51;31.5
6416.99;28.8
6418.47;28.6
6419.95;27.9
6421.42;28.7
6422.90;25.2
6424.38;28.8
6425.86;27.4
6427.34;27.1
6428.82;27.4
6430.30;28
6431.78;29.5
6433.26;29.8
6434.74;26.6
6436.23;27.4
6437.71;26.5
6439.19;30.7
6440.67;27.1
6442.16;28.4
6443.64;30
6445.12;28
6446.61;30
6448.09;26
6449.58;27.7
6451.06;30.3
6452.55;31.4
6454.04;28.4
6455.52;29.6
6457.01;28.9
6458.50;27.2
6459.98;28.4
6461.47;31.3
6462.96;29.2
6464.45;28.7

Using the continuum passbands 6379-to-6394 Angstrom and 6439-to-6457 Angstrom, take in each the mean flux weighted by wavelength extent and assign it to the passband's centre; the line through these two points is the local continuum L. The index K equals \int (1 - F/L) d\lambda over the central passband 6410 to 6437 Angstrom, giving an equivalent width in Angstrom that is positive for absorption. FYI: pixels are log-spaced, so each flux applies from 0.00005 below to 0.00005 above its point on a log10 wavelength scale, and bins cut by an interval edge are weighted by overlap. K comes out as 0.93 Angstrom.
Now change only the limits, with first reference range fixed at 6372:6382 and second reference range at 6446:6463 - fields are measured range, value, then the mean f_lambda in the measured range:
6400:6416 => 0.05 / 28.6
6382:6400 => -0.03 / 28.6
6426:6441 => 0.45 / 28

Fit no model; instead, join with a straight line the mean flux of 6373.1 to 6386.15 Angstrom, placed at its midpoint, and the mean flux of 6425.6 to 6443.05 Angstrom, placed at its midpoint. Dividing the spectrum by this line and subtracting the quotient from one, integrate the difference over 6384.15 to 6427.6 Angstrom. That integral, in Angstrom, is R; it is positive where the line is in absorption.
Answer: 0.1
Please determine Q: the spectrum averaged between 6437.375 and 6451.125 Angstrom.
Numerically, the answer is 28.4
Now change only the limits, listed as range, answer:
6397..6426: 28.3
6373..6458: 28.5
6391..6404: 28.6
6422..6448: 28.1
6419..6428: 27.6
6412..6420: 28.1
